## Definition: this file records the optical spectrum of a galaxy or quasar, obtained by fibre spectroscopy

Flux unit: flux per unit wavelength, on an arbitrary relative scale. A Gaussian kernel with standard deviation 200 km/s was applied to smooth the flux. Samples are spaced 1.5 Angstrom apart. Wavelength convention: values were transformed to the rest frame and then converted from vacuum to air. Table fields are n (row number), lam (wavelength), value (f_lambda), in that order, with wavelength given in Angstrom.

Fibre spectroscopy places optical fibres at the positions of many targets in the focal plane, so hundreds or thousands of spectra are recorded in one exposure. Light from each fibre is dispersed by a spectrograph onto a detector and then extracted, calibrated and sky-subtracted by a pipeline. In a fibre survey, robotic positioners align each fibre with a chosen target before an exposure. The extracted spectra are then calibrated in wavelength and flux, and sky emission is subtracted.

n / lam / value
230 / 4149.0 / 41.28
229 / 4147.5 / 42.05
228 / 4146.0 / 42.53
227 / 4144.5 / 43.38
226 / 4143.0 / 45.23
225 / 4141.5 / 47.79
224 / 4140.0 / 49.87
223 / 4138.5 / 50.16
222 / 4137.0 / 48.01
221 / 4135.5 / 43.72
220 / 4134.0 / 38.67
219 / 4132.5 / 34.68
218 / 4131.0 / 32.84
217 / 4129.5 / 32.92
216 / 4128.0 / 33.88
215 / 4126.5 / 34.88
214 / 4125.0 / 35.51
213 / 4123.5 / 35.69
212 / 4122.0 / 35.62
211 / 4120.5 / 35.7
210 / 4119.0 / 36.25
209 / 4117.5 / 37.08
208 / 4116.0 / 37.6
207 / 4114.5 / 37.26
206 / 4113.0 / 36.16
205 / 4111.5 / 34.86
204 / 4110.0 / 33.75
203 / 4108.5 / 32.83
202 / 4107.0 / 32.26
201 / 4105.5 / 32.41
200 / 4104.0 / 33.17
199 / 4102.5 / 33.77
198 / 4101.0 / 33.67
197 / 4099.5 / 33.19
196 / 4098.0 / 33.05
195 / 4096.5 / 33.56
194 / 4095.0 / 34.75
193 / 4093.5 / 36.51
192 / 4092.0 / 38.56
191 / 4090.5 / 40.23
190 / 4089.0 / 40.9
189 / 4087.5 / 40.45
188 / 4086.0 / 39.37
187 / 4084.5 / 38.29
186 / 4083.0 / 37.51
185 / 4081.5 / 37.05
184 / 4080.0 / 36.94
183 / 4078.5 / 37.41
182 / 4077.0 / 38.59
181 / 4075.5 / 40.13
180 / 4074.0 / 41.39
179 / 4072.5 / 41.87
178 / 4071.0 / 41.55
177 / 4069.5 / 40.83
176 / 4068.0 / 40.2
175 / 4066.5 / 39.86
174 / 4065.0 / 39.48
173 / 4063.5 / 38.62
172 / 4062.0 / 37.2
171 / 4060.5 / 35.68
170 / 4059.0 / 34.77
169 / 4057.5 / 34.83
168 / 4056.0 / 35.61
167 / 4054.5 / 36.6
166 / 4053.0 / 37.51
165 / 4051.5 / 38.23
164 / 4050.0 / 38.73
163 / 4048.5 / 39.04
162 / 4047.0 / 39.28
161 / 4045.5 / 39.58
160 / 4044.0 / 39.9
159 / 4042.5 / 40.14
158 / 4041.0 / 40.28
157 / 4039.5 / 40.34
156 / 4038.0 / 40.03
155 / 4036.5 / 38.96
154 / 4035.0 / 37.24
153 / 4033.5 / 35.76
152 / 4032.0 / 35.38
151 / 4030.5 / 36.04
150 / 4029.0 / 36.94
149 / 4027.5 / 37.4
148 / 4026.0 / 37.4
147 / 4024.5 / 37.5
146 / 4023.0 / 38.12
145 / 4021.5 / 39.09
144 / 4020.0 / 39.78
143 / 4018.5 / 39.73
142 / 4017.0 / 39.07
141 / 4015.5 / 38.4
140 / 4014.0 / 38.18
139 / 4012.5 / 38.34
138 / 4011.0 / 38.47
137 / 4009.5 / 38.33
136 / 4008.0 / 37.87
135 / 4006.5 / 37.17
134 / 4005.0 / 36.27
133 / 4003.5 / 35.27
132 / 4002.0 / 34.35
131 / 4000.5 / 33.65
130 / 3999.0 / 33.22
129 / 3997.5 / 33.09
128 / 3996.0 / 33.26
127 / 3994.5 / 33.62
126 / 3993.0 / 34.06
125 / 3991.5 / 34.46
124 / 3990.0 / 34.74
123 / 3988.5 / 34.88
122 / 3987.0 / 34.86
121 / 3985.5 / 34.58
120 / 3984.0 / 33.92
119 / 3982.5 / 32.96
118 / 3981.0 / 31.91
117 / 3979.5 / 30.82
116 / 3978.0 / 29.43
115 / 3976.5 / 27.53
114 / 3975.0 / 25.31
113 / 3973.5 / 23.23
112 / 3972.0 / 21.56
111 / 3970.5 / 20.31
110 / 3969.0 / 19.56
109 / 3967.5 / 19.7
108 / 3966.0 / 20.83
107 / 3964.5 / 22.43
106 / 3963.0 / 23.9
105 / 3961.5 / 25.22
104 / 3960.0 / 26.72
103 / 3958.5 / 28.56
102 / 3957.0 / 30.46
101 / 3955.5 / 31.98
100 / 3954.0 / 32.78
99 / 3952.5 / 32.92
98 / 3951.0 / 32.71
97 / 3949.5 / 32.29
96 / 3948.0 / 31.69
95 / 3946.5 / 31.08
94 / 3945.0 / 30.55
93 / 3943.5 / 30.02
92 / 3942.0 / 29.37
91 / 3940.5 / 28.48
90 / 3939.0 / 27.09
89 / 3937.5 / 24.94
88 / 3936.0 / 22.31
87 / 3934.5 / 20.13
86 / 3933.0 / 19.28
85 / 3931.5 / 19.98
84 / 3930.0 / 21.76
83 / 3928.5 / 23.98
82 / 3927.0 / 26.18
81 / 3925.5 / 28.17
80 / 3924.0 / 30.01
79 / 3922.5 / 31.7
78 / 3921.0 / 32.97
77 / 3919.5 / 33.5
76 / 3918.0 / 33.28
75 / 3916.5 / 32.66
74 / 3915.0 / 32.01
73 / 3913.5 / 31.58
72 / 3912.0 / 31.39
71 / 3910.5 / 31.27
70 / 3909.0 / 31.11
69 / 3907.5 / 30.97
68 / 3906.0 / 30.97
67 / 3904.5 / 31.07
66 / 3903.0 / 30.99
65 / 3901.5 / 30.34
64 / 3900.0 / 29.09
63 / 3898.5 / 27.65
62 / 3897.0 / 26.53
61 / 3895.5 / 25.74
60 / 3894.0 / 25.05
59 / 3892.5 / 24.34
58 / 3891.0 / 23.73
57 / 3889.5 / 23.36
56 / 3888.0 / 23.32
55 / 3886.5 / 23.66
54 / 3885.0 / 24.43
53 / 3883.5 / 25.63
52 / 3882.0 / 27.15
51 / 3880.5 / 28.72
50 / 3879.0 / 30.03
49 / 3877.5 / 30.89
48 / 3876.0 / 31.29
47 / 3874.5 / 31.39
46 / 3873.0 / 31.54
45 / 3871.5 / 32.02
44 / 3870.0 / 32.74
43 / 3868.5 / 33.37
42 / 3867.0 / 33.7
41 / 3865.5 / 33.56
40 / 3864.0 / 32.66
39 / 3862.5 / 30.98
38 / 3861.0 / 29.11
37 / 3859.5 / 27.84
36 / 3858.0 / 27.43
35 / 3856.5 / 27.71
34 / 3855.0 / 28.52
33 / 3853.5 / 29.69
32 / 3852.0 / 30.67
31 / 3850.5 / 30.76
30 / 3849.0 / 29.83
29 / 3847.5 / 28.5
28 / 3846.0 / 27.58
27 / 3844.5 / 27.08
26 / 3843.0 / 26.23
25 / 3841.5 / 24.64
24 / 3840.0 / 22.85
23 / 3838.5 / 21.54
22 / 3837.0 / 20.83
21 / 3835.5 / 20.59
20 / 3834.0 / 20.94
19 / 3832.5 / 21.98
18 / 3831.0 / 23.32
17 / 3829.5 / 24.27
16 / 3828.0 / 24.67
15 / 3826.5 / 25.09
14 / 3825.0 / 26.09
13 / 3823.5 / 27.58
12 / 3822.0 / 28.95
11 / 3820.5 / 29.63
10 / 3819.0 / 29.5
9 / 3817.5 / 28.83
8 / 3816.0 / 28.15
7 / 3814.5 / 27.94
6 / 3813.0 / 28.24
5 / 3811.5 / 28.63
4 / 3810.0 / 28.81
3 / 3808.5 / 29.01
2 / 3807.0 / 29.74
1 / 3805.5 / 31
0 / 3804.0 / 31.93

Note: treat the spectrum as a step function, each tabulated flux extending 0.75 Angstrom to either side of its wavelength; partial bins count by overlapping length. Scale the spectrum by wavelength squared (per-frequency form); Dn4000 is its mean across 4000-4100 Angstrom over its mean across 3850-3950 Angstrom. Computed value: 1.4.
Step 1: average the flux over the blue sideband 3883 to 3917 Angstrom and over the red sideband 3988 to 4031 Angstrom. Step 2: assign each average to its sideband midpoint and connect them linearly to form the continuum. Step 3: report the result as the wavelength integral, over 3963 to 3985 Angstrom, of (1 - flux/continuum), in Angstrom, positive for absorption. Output 5.3 Angstrom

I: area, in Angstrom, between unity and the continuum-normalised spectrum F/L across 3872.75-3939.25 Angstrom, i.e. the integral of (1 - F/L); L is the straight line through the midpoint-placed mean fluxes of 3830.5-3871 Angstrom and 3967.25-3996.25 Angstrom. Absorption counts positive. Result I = 1.50 Angstrom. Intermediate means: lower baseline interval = 27.6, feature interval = 27.8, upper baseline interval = 29.6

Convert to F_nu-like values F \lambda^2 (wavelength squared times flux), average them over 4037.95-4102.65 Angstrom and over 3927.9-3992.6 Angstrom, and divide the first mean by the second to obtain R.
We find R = 1.4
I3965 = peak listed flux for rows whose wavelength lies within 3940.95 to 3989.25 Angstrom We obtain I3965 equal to 34.88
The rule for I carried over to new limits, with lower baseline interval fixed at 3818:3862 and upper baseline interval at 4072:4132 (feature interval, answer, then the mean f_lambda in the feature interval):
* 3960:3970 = 2.8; 22.3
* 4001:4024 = -3.5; 37.8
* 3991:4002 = -0.5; 33.7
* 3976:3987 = -0.1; 31.9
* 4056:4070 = -1.2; 37.8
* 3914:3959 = 1.8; 28.8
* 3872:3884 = -0.8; 29.7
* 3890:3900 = 1.0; 25.7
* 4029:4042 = -1.7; 38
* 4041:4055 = -2.0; 38.9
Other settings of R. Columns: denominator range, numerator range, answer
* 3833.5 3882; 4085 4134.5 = 1.41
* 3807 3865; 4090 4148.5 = 1.60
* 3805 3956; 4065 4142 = 1.49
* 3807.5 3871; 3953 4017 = 1.22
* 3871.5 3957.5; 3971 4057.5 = 1.31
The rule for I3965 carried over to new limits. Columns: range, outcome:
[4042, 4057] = 40.14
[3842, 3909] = 33.7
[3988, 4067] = 40.34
